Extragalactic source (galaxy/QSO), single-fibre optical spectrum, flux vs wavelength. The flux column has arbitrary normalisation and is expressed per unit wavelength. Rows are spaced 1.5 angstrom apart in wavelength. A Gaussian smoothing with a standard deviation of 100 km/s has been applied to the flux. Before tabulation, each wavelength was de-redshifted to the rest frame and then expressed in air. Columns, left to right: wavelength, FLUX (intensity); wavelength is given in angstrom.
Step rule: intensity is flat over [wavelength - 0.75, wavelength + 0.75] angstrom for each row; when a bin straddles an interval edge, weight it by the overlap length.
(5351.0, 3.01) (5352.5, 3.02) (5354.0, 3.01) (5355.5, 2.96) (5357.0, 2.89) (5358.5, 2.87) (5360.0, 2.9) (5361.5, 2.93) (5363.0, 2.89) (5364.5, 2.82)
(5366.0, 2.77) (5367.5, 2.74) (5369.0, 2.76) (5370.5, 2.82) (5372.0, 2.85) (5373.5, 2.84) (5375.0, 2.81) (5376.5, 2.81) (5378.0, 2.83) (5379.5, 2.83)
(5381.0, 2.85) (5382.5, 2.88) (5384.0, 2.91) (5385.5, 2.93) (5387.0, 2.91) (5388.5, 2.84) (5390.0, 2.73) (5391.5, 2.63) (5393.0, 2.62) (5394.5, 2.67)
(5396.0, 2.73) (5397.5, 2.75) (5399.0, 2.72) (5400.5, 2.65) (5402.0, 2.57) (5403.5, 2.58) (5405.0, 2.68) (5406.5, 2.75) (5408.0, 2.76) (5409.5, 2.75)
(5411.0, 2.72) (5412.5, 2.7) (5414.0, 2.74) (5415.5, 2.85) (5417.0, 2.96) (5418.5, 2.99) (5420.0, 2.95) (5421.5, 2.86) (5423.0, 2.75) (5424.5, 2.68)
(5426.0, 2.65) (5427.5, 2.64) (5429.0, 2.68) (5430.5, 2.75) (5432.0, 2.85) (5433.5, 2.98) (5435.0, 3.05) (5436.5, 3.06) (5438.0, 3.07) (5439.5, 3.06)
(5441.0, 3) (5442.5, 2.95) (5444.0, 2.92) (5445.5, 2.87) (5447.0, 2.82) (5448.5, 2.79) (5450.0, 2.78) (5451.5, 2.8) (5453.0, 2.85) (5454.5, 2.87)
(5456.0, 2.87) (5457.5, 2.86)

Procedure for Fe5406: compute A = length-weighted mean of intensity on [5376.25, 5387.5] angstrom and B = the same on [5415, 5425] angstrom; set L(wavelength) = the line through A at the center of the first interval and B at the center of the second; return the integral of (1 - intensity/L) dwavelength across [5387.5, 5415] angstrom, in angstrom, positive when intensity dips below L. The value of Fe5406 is 1.6 angstrom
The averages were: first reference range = 2.87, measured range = 2.7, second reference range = 2.87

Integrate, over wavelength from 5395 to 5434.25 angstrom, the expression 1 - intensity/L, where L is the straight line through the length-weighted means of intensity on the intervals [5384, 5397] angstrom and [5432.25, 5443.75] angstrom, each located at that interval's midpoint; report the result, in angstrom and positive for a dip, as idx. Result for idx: 1.82 angstrom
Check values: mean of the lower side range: 2.77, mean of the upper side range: 3.01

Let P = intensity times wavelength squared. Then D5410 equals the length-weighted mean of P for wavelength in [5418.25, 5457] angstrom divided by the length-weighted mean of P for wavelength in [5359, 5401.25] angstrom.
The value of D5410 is 1.0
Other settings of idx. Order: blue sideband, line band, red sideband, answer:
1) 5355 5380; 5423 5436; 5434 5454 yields 0.5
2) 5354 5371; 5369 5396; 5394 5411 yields -0.3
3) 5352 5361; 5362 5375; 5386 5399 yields 0.3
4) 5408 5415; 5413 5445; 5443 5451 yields -1.0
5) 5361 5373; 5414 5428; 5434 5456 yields 0.4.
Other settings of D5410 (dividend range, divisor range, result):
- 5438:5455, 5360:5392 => 1.05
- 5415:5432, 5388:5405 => 1.06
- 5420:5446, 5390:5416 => 1.08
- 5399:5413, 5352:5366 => 0.94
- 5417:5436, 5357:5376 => 1.02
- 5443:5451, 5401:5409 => 1.08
